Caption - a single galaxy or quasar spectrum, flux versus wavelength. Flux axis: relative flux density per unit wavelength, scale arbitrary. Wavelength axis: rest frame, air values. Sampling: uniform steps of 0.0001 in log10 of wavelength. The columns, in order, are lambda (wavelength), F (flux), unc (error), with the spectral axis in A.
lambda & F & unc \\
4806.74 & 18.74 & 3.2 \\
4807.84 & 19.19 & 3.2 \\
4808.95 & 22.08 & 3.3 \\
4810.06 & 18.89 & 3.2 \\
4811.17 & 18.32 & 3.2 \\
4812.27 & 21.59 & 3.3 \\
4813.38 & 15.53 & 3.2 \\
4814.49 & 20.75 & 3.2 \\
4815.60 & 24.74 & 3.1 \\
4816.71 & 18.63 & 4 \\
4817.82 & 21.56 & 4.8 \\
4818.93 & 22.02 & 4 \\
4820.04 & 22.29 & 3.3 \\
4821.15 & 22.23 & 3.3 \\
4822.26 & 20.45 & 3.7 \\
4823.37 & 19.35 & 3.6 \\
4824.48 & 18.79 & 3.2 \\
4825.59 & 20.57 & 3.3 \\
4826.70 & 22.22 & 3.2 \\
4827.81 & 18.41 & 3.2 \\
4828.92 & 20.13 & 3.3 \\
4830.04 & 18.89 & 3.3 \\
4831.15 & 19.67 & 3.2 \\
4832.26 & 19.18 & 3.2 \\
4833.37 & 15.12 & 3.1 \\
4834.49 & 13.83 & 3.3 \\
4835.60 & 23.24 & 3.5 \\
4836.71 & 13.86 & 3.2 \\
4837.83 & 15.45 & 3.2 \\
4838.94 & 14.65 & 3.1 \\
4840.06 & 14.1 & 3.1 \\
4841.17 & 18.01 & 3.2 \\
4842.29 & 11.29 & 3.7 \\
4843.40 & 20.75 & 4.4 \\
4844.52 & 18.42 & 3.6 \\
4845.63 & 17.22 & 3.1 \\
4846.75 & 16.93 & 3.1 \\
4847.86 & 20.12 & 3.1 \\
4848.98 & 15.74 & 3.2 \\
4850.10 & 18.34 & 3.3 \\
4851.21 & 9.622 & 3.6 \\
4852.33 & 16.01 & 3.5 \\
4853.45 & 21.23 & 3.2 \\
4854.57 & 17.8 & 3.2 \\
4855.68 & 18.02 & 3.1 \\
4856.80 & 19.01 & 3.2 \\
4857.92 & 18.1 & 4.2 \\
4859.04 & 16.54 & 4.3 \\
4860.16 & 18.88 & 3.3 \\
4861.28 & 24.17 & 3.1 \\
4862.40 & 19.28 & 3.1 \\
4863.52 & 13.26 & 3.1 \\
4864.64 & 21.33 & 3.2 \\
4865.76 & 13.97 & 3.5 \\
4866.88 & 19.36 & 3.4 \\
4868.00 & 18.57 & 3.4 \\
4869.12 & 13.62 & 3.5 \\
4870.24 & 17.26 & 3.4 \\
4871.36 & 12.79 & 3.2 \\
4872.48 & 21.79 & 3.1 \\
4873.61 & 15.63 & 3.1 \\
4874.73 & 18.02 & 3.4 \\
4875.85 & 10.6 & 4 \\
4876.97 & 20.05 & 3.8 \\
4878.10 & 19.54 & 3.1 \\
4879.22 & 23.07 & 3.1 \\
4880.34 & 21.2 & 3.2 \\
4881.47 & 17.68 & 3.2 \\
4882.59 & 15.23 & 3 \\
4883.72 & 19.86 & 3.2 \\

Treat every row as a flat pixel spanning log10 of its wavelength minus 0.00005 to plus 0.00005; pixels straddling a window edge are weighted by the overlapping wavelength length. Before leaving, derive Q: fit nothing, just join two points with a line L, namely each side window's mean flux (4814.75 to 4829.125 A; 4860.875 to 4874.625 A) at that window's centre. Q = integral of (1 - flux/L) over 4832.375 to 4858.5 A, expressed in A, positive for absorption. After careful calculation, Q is 3.1 A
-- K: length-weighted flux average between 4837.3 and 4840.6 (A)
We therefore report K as 14.7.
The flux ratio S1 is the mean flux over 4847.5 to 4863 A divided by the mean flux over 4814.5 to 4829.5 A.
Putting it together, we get 0.86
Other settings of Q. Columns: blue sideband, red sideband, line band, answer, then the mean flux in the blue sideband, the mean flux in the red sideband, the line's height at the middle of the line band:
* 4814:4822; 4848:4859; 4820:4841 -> 1.8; 21.7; 17.2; 20.1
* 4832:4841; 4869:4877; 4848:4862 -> -1.5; 16.2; 16.1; 16.1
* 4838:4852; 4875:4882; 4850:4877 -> 0.5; 16.2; 18.7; 17.6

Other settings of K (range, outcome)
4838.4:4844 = 15.8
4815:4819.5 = 21.7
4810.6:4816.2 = 20.2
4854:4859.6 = 17.9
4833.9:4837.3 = 16.9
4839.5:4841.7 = 16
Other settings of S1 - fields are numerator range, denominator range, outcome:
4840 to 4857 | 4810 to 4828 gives 0.84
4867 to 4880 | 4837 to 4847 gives 1.08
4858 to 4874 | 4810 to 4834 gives 0.88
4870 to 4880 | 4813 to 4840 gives 0.93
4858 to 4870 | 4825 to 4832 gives 0.90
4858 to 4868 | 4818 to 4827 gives 0.87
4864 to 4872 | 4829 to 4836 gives 0.91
